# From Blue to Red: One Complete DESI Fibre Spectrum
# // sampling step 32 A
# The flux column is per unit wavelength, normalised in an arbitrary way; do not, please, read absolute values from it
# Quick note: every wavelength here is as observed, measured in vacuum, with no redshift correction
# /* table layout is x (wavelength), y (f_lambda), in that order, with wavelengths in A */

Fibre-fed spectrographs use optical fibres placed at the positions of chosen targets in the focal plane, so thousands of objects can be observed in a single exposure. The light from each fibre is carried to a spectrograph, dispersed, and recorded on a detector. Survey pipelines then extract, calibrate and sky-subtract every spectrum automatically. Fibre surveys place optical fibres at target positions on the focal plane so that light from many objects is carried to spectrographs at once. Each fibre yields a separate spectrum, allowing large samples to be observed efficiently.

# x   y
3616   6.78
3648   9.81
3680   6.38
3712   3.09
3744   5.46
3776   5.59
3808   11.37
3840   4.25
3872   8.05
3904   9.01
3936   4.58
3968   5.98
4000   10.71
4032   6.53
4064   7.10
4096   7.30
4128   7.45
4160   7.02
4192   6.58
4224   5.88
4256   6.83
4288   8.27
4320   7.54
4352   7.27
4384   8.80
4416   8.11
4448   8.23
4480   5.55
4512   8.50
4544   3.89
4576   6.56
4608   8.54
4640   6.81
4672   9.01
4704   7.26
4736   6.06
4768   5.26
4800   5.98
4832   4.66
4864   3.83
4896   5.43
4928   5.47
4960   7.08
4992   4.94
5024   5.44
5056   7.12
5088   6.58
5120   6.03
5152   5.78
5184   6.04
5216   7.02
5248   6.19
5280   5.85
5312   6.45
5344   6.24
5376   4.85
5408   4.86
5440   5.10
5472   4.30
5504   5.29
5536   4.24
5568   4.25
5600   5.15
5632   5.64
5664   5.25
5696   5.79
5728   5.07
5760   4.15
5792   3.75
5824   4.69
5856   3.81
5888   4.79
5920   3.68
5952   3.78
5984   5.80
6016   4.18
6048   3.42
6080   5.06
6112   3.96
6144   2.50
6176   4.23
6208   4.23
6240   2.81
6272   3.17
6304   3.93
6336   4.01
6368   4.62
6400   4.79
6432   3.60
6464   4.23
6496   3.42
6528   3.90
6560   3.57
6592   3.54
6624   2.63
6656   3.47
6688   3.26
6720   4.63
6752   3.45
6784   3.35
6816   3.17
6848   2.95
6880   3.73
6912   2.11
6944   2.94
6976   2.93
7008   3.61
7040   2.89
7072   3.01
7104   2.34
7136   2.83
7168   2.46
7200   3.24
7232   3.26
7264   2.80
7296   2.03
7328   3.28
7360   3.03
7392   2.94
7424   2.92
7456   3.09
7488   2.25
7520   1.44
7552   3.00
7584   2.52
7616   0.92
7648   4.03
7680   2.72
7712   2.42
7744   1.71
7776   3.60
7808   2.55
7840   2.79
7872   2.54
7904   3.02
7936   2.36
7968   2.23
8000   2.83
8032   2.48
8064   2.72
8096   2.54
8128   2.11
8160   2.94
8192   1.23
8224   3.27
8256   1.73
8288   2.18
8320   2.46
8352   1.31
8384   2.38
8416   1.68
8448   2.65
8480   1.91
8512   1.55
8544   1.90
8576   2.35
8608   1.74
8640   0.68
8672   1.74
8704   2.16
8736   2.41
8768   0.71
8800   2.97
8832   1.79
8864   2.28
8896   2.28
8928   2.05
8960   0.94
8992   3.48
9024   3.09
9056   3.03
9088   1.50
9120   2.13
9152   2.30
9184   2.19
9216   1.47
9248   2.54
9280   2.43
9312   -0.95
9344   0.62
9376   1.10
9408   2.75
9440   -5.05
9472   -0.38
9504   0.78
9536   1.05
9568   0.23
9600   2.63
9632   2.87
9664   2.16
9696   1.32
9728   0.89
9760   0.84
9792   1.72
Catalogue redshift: 0.80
